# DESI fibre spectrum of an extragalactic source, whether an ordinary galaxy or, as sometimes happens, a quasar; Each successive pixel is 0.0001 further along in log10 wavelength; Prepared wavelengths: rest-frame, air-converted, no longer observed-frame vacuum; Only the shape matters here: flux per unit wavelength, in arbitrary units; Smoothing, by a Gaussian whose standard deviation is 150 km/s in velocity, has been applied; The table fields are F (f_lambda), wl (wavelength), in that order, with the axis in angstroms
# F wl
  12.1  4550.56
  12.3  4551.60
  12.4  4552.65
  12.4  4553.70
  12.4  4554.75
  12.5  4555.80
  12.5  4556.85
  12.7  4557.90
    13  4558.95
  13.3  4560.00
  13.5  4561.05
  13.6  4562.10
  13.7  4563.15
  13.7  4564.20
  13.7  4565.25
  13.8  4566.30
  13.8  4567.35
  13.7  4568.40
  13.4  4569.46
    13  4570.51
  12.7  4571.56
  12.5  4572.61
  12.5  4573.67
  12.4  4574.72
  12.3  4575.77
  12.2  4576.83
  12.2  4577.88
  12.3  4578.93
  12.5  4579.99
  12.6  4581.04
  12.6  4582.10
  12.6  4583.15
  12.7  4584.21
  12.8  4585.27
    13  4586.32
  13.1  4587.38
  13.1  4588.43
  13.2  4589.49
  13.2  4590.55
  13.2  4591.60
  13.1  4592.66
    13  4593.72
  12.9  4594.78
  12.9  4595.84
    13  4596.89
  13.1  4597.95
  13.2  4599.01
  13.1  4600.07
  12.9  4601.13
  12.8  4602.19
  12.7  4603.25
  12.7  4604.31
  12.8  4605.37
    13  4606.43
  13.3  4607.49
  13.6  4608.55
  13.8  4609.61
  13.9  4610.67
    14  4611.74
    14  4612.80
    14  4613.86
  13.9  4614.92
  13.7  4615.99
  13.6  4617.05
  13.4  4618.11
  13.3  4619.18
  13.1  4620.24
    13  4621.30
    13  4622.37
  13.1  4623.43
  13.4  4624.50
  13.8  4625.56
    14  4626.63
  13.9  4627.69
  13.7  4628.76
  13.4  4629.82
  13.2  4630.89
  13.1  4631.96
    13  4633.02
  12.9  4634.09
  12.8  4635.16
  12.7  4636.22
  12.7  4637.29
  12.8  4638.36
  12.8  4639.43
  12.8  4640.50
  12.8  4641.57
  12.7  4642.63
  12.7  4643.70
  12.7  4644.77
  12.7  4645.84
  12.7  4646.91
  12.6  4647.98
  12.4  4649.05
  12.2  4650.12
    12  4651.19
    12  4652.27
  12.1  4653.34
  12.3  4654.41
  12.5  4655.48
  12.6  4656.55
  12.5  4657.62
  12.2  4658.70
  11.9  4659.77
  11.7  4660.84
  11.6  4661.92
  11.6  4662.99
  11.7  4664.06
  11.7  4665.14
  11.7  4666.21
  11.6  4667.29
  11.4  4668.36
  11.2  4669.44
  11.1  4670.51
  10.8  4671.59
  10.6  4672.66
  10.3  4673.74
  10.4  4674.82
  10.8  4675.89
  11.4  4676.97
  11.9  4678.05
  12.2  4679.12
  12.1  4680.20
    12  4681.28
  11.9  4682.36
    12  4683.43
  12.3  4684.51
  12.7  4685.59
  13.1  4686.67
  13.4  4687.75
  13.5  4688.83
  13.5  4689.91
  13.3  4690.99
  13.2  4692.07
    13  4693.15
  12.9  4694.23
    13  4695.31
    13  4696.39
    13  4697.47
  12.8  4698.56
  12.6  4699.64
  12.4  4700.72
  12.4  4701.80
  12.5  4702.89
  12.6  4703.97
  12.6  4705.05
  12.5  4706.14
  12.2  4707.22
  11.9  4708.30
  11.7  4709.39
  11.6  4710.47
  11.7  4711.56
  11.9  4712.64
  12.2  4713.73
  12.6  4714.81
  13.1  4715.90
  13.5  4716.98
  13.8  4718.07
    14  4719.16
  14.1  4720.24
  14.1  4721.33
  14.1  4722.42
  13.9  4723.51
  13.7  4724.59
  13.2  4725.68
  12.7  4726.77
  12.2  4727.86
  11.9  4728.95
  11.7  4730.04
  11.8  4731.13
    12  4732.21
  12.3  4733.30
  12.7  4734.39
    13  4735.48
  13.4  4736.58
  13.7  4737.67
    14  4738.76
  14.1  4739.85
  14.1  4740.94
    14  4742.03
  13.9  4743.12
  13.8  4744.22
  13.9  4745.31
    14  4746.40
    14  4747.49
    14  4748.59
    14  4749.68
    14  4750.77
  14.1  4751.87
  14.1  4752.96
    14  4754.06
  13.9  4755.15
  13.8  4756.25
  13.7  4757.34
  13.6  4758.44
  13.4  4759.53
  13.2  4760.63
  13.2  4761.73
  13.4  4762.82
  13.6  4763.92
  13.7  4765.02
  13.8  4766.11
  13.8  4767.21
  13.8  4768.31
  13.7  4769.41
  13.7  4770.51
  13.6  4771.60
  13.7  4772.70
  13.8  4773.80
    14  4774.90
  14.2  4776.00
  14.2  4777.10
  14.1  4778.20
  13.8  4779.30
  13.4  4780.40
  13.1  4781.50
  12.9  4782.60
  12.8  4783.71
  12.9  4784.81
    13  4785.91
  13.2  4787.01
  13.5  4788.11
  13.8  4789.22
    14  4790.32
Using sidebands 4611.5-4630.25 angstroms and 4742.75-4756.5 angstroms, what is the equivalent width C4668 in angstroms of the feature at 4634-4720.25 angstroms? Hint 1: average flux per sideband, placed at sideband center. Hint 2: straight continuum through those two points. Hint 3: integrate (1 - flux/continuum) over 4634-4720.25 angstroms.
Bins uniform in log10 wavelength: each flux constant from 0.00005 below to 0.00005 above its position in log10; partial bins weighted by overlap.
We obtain 8.89 angstroms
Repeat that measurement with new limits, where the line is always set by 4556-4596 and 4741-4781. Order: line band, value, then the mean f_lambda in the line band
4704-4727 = 1.2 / 12.9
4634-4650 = 0.7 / 12.7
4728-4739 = 0.9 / 12.6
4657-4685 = 3.8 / 11.6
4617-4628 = -0.2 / 13.4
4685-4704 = 0.8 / 12.9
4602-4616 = -0.4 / 13.4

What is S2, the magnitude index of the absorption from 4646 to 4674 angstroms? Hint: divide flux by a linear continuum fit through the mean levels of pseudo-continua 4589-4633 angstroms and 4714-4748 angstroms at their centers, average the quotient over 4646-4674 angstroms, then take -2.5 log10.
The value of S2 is 0.13 mag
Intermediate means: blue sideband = 13.3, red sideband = 13.3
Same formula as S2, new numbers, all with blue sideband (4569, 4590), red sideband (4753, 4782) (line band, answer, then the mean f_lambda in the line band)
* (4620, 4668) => 0.03 mag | 12.6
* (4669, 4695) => 0.10 mag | 12.1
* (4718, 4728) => -0.01 mag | 13.6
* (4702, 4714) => 0.11 mag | 12.1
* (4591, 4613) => -0.03 mag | 13.2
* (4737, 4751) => -0.03 mag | 14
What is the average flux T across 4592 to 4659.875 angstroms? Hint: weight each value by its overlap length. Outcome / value 13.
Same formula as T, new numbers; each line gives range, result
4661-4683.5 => 11.4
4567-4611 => 12.9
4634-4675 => 12.1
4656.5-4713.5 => 12.1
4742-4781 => 13.8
